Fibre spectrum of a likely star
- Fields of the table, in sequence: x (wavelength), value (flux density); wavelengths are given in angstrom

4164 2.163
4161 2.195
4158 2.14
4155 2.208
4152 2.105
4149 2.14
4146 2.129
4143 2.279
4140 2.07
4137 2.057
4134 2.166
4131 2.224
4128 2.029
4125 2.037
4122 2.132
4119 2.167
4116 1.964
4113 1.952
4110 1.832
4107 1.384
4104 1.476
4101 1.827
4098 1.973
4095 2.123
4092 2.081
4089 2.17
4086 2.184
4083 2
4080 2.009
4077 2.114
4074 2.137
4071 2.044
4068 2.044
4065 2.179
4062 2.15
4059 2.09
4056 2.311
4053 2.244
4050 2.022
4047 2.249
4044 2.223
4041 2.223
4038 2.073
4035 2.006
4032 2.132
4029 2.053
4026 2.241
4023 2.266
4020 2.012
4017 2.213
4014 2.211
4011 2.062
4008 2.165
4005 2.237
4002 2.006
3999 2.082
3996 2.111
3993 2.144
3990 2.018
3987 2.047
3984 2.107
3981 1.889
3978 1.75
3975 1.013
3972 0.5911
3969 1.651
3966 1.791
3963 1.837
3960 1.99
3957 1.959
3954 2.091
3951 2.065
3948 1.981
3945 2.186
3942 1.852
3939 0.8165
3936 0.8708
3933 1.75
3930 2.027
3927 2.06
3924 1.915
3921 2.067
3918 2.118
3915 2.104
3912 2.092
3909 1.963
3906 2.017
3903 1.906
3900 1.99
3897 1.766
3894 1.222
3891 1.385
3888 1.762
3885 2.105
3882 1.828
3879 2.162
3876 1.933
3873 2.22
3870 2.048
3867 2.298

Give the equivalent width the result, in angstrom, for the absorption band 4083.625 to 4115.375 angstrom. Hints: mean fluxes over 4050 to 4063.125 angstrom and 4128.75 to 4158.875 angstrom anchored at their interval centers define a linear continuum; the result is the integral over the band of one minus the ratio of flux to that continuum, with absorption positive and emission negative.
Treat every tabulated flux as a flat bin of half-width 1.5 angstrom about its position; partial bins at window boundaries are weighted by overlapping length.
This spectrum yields 3.82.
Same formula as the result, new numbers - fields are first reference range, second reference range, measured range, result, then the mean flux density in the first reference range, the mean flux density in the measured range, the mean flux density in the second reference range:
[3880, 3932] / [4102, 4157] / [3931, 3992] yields 6.7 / 1.9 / 1.72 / 2.02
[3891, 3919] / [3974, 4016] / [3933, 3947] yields 3.2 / 1.88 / 1.49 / 2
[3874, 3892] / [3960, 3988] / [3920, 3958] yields -1.7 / 1.89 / 1.81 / 1.64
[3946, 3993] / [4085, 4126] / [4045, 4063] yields -2.7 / 1.8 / 2.18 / 1.95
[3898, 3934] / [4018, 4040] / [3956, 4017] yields 5.4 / 2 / 1.89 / 2.12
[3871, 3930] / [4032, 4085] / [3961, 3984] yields 5.3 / 1.93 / 1.55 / 2.13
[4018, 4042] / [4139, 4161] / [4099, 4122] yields 3.4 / 2.13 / 1.83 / 2.16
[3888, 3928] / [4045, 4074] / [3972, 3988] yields 2.9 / 1.89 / 1.64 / 2.15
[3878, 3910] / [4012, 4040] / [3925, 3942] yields 3.2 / 1.82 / 1.55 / 2.13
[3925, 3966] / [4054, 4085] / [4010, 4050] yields -2.6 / 1.81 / 2.15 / 2.11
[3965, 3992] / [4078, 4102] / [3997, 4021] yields -4.9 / 1.66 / 2.13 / 2.05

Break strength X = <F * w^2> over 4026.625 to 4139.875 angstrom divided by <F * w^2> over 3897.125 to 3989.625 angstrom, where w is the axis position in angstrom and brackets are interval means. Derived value 1.2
